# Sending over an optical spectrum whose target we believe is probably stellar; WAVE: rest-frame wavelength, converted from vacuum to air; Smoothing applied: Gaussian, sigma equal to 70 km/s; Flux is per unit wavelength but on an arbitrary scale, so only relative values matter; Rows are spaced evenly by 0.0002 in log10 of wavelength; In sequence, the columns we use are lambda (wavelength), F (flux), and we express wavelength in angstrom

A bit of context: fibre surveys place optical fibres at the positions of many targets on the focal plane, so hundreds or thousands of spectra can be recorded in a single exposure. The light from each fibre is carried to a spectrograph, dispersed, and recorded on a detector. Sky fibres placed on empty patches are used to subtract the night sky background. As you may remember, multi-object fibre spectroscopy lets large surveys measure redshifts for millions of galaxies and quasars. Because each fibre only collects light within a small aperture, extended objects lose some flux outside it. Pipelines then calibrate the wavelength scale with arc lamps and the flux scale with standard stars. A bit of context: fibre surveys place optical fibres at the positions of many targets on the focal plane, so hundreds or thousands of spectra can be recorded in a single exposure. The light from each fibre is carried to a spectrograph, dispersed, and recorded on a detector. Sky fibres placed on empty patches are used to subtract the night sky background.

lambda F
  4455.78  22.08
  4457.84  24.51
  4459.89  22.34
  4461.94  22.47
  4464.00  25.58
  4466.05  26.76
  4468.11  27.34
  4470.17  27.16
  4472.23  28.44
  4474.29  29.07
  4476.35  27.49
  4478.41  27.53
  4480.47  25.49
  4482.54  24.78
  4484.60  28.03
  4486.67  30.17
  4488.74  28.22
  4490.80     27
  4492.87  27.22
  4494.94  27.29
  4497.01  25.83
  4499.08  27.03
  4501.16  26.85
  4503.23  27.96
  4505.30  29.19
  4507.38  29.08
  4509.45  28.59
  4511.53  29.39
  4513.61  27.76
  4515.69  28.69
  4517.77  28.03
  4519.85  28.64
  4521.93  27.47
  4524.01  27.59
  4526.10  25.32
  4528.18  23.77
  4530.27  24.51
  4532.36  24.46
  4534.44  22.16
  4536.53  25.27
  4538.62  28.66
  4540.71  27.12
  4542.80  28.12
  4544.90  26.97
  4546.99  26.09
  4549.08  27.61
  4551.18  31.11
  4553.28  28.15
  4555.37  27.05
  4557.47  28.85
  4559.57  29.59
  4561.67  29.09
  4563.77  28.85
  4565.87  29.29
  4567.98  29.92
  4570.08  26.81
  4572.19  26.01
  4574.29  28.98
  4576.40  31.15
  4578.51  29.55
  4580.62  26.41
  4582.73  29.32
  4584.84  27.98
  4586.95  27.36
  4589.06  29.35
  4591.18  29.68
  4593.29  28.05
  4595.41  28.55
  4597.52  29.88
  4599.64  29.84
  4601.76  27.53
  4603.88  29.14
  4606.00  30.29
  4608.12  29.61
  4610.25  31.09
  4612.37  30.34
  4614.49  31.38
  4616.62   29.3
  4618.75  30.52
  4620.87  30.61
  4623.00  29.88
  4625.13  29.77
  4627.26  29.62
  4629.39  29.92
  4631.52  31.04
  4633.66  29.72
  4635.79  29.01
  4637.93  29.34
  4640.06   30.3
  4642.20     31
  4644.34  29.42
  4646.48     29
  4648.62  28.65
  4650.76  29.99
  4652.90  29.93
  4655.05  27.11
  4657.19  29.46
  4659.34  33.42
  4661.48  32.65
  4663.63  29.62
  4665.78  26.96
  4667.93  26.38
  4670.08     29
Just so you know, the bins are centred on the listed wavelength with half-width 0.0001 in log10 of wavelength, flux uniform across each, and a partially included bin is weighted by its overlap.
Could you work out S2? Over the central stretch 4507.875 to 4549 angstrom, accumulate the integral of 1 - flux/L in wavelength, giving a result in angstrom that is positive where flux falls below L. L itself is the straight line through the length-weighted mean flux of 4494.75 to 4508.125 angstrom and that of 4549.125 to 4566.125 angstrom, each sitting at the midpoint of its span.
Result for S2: 2.0 angstrom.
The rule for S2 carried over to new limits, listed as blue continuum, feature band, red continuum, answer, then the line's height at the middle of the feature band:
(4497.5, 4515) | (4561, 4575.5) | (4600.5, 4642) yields 0.3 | 29.1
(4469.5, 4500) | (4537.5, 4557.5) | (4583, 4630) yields 0.4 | 28.5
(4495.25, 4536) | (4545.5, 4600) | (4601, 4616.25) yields 0.3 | 28.8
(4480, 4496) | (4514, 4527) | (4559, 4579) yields 0.1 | 28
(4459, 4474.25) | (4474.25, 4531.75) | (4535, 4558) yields -1.5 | 26.7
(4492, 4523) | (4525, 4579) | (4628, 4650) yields 2.1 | 28.6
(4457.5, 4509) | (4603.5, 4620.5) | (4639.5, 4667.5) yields -0.7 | 29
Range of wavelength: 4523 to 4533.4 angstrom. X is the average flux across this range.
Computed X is 25.1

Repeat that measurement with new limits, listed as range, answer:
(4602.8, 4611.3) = 30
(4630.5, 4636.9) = 29.9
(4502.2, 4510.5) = 28.7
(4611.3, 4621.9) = 30.5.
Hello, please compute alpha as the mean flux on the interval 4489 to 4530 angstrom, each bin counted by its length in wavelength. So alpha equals 27.5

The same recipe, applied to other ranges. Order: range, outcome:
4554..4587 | 28.5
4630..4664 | 30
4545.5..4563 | 28.4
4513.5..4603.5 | 27.8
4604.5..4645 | 30.1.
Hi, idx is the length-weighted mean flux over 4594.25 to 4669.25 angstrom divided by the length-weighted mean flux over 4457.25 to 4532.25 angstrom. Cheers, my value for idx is 1.1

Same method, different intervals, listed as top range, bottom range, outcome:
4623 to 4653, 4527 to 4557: 1.12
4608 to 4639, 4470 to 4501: 1.10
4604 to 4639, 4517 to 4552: 1.13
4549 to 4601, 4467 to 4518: 1.04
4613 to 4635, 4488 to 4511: 1.09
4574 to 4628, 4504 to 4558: 1.08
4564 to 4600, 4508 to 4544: 1.07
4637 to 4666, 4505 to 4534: 1.10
